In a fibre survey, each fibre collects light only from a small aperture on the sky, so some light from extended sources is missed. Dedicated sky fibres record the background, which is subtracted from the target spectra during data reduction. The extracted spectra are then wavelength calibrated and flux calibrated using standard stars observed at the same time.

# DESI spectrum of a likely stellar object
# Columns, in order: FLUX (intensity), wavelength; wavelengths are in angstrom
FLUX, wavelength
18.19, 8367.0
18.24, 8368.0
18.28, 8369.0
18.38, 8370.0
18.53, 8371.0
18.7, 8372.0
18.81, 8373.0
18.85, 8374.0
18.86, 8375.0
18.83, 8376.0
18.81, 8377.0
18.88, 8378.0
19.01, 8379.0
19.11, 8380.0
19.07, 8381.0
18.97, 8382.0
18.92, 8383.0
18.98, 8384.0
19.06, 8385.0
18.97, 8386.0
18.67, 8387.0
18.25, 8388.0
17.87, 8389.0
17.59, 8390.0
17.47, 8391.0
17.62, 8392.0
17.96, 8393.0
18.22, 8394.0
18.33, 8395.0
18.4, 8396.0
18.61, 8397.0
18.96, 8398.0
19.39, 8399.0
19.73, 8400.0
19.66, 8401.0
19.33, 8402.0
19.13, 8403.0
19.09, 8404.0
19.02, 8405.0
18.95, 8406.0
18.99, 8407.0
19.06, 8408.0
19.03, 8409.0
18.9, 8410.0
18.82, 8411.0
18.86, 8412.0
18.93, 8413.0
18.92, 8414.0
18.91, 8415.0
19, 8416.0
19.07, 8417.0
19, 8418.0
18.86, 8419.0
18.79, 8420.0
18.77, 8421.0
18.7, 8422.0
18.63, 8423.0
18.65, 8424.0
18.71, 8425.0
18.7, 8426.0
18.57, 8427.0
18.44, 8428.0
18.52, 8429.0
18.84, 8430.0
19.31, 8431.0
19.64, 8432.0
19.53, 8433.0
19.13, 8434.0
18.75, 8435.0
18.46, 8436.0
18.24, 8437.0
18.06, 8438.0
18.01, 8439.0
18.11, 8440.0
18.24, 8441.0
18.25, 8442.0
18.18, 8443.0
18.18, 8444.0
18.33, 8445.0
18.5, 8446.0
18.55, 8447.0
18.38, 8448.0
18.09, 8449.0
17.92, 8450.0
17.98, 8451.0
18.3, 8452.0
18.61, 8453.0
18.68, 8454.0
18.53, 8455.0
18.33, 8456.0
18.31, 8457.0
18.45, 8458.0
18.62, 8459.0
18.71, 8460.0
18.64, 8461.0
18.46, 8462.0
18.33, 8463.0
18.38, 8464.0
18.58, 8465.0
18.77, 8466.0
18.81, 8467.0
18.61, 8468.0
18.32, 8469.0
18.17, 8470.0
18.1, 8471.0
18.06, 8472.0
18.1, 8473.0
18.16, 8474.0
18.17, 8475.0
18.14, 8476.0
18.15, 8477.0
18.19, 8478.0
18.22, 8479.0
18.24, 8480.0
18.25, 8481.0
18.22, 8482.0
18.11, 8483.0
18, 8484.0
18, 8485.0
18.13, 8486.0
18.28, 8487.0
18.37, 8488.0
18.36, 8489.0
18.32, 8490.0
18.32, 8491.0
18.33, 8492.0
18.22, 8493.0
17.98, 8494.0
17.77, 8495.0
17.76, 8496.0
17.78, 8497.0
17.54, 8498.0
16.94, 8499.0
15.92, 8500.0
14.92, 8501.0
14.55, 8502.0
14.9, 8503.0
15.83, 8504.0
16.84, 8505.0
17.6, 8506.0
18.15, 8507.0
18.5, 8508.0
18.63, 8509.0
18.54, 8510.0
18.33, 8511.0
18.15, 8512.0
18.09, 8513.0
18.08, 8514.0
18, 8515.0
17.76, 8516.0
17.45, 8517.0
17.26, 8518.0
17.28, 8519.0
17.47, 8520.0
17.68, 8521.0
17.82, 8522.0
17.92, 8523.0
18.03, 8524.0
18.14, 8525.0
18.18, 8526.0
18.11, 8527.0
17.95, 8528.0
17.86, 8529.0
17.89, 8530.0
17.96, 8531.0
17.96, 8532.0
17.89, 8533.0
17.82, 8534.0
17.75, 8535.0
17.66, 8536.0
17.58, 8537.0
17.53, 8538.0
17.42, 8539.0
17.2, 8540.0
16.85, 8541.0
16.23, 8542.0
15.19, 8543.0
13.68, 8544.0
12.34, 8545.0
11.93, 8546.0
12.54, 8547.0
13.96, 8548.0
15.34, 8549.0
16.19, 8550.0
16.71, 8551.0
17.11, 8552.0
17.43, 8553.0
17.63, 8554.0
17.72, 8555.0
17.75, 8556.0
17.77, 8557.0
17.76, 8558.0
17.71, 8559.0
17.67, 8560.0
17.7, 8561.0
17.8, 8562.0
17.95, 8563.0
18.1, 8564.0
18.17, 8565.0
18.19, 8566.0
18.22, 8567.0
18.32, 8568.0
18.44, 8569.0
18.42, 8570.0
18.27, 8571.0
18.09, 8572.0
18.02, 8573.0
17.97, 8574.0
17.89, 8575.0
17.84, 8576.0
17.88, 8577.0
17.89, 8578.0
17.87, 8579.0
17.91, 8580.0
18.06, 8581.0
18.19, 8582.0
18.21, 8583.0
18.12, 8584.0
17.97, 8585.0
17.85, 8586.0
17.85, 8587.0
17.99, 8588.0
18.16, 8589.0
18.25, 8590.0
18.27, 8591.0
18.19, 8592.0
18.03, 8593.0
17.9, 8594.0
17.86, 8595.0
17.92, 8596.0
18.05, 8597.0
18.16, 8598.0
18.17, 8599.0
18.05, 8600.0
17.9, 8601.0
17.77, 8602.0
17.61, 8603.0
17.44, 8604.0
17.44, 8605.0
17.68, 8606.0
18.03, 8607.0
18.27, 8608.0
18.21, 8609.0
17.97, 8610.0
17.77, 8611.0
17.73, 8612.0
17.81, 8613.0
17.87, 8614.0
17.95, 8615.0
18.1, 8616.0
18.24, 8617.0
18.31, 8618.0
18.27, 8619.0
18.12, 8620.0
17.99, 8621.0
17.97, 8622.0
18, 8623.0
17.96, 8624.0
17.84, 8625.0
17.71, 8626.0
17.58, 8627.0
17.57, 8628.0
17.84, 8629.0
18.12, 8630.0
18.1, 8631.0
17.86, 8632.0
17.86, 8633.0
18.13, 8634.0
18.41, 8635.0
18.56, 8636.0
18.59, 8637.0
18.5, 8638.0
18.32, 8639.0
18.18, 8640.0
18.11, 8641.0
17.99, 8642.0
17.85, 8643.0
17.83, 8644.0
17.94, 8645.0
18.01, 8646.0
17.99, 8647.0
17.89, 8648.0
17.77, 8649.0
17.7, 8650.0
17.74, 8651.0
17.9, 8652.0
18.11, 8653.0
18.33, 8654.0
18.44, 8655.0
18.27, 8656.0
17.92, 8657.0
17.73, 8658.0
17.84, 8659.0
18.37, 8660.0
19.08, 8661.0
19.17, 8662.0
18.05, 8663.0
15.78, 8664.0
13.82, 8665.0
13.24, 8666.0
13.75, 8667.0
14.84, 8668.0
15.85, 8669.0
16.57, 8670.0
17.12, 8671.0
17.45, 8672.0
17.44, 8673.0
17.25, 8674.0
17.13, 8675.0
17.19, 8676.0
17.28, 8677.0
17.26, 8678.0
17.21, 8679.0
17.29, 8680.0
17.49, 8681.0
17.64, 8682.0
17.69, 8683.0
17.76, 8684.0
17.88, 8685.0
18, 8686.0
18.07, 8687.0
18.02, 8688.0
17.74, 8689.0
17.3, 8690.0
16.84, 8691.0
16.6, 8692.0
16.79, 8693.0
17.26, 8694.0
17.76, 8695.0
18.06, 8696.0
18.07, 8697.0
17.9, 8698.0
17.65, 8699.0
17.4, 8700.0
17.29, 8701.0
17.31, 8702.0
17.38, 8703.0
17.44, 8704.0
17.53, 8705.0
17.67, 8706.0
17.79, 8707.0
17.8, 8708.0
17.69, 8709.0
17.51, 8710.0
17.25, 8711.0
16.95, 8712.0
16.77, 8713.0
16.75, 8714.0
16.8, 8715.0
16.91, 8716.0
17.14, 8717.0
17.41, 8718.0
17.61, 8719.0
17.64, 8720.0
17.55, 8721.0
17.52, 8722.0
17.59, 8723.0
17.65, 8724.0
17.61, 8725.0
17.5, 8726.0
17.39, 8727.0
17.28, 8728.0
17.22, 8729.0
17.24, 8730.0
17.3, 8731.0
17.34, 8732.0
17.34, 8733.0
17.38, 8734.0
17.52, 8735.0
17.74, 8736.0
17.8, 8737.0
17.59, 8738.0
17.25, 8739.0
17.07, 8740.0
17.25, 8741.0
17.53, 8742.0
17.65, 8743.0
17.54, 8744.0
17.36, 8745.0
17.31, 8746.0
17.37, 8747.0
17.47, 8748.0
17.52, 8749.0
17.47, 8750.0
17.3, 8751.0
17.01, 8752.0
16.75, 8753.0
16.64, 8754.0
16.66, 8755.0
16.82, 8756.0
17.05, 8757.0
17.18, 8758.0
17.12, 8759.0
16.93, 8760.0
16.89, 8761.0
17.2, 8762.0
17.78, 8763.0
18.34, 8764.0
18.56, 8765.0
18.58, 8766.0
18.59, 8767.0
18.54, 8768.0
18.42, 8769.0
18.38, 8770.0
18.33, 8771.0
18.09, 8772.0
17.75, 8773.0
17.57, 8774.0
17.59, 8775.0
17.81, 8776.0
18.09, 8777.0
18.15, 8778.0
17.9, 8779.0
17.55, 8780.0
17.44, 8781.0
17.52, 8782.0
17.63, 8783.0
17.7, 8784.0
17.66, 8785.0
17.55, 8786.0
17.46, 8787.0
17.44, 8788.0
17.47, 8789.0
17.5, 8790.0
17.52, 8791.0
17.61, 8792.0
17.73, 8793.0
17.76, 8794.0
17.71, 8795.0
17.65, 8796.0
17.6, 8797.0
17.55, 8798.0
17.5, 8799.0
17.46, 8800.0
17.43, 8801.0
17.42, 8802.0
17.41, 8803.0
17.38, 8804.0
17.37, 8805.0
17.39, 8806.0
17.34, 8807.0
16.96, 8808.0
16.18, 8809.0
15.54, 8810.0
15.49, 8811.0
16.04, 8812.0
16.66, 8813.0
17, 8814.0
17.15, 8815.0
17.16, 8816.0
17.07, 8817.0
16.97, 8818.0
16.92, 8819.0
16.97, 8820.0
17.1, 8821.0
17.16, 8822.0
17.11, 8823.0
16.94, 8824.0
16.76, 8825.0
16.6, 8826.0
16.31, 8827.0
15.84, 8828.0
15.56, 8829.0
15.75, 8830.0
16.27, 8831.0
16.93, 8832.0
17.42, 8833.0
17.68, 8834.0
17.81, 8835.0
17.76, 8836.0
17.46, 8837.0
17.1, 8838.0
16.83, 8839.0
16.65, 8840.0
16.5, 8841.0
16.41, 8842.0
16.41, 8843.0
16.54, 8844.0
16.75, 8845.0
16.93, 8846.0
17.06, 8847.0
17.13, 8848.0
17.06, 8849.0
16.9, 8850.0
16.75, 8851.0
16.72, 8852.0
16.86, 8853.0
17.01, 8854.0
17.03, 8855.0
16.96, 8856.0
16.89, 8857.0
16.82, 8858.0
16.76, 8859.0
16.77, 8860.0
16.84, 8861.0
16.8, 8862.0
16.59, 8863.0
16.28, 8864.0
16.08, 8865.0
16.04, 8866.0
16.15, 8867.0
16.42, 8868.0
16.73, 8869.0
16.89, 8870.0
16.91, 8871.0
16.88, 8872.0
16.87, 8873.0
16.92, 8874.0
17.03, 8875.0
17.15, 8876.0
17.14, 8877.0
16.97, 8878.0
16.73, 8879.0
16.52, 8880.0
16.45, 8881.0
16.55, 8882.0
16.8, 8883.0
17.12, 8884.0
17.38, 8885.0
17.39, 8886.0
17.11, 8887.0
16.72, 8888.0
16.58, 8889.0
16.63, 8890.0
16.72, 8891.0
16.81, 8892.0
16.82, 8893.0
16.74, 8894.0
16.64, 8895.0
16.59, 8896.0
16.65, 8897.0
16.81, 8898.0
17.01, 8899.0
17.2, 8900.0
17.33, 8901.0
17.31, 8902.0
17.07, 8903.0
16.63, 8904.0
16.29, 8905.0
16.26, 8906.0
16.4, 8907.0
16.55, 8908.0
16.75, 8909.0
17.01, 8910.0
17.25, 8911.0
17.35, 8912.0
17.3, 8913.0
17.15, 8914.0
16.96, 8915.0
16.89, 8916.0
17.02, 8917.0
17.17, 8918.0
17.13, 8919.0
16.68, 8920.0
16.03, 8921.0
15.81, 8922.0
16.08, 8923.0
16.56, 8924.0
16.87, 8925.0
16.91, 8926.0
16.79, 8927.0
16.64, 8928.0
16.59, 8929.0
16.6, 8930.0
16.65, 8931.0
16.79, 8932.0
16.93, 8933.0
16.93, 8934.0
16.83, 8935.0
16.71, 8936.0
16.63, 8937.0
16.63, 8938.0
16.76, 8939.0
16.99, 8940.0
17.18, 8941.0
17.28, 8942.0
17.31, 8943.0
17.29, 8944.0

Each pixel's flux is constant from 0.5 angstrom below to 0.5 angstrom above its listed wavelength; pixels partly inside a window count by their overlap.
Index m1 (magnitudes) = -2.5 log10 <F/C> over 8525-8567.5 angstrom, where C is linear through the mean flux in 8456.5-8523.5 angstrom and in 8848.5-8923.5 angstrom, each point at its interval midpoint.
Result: 0.048 mag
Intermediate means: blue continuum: 17.9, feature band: 17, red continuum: 16.8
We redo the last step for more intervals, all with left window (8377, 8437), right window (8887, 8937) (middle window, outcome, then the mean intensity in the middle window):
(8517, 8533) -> 0.030 mag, 17.8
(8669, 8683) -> 0.031 mag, 17.2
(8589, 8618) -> 0.003 mag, 18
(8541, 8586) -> 0.063 mag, 17.1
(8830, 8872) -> 0.013 mag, 16.8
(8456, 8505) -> 0.036 mag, 17.9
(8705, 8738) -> 0.009 mag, 17.4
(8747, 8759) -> 0.020 mag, 17.1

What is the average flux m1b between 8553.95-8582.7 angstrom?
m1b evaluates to 18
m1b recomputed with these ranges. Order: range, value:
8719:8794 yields 17.6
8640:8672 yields 17.3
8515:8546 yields 17.2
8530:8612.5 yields 17.5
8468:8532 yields 17.8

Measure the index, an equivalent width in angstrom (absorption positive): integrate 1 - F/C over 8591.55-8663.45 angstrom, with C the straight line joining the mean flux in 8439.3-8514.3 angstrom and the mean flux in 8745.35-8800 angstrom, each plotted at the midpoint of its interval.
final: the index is -0.9 angstrom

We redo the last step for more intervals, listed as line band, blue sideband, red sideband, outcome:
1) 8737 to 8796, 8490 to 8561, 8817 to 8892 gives -2.4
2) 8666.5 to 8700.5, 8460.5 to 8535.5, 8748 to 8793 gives 0.9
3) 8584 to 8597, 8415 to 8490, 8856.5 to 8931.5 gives -0.1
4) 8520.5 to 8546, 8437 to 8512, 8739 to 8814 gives 1.1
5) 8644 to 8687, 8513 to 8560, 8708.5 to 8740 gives -0.2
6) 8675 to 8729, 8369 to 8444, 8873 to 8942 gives 0.5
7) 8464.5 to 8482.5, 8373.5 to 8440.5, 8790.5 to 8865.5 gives 0.2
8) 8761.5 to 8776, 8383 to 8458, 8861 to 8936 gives -0.7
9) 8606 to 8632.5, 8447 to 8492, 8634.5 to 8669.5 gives -0.4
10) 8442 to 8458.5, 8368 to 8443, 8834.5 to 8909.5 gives 0.2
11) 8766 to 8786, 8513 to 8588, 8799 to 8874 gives -1.2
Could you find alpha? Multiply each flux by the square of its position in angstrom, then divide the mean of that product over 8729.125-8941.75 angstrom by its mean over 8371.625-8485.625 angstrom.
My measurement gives 1.01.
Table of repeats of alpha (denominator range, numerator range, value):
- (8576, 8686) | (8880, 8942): 1.01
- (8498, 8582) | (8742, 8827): 1.06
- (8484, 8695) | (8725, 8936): 1.03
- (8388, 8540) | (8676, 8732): 1.01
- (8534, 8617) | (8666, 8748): 1.02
